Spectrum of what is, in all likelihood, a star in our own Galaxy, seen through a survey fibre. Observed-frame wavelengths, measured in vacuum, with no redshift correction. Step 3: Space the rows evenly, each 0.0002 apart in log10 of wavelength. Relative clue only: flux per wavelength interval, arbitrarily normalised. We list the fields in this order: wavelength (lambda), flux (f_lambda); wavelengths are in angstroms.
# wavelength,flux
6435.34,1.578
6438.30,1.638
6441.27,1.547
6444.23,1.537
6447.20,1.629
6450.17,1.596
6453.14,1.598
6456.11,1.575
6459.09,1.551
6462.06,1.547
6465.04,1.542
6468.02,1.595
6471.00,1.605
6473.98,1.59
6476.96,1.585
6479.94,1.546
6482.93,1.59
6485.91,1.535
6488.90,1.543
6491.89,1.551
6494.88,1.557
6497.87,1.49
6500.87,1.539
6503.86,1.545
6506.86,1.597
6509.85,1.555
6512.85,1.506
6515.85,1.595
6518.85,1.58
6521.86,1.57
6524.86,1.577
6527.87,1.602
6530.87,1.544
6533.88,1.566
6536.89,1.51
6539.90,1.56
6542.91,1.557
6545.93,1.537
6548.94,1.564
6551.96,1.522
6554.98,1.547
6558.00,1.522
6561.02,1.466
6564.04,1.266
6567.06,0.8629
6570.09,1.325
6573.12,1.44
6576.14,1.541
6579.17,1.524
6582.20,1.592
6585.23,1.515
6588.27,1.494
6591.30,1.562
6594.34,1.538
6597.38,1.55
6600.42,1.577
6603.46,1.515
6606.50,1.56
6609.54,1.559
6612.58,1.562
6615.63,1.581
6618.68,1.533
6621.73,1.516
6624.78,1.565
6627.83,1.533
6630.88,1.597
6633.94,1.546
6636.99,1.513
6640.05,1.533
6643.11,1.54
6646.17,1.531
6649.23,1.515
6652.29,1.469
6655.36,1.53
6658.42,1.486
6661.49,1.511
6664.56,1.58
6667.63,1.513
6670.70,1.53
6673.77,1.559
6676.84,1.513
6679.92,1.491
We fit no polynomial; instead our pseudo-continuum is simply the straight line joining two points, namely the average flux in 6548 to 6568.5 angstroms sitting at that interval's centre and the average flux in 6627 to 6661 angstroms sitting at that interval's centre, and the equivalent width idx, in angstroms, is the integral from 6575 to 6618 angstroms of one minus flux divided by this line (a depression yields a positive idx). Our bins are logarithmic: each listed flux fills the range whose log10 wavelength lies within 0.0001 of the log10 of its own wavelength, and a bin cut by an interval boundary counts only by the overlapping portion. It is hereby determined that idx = -2.88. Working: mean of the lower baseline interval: 1.39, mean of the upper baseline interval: 1.53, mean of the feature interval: 1.55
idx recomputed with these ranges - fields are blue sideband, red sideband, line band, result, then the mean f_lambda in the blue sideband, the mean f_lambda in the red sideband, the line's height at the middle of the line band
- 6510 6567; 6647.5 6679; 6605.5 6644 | -0.8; 1.52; 1.52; 1.52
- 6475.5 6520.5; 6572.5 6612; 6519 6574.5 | 2.5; 1.55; 1.54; 1.55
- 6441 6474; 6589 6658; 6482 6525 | 0.3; 1.58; 1.54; 1.57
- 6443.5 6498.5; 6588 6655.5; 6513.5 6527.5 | -0.2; 1.57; 1.54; 1.56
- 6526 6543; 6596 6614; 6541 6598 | 3.2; 1.56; 1.55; 1.56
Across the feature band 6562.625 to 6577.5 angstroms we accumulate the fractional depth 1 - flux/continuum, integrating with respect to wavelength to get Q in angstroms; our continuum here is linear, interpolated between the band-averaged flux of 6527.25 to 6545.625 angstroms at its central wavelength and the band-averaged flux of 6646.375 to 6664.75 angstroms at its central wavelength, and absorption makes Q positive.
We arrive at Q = 2.5 angstroms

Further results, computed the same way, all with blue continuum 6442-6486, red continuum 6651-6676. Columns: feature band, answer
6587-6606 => -0.01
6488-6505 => 0.33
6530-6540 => 0.09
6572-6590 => 0.29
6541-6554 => 0.07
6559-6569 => 2.13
